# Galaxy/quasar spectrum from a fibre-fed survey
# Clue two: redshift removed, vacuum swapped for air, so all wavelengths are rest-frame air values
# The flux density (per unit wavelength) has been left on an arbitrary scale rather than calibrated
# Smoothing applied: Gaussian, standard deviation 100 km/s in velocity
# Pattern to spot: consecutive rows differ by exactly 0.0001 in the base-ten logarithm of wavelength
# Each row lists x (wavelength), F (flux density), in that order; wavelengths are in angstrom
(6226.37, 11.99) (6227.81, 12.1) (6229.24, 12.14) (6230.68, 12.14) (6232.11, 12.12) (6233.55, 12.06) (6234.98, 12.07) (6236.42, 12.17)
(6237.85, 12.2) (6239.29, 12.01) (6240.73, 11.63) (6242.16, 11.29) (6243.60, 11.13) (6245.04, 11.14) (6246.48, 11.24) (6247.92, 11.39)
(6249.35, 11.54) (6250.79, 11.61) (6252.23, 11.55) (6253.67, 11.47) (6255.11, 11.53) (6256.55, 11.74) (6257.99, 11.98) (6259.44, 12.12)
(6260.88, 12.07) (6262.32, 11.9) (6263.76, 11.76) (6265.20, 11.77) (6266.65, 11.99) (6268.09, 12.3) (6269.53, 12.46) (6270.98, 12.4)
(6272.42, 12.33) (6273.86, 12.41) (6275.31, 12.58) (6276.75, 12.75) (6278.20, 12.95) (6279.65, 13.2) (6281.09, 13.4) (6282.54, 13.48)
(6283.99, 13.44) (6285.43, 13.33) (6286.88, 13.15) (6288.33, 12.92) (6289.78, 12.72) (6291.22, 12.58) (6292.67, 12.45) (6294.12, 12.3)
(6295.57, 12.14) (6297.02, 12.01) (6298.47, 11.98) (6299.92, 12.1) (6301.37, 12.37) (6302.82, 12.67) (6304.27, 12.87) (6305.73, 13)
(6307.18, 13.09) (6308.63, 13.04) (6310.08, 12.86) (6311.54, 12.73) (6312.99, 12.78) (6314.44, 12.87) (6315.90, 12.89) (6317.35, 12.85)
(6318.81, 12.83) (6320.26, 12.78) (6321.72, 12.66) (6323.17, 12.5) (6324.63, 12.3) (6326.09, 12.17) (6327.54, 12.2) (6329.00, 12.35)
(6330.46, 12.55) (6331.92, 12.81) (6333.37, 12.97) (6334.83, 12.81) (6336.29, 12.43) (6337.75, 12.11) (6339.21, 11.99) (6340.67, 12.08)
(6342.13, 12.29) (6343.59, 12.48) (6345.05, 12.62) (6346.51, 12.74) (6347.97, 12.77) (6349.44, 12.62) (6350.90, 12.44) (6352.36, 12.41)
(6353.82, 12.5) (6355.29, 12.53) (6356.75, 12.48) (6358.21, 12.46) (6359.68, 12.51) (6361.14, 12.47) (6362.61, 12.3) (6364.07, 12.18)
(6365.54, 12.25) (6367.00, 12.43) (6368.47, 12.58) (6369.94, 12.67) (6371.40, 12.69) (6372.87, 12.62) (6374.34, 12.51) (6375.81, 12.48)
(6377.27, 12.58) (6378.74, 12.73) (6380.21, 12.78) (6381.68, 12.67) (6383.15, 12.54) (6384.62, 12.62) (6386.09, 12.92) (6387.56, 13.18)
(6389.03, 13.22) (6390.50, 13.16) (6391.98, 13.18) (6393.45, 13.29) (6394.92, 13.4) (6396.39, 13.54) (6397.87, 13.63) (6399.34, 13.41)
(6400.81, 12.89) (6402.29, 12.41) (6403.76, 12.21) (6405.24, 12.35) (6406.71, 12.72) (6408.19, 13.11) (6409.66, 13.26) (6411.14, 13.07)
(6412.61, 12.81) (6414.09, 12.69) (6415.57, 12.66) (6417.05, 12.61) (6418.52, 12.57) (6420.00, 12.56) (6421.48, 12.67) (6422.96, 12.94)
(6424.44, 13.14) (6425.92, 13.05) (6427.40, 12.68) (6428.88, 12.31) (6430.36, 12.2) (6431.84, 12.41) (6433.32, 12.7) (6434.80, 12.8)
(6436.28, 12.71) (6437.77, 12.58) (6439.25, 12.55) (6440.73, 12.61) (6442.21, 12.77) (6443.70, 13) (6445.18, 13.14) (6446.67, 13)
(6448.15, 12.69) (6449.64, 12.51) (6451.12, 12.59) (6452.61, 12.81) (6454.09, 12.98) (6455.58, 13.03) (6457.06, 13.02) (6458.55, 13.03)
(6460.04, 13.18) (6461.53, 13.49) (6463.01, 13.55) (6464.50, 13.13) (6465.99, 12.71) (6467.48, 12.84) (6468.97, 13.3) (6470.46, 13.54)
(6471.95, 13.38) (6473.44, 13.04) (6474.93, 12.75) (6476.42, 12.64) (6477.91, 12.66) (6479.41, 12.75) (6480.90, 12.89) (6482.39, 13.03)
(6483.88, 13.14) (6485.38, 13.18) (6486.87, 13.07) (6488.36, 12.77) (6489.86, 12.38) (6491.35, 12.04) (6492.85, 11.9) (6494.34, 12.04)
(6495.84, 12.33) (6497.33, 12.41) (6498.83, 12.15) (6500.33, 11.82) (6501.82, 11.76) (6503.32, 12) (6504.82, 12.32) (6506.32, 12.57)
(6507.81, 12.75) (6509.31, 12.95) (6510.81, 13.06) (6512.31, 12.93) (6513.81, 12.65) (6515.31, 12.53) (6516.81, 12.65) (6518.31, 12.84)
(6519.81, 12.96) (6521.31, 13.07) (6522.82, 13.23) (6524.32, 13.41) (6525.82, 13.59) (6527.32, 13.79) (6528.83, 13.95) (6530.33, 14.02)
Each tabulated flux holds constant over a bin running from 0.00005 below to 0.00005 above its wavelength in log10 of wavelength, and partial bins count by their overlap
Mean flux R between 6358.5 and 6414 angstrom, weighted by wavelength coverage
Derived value 12.8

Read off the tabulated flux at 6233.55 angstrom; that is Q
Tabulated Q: 12.06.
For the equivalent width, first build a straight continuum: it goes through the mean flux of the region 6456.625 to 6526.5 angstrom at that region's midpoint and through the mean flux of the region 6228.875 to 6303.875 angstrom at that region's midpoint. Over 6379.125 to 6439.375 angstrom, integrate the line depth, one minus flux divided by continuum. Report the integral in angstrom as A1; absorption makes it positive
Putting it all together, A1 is -1.2 angstrom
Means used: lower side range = 12.2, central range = 12.8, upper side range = 12.8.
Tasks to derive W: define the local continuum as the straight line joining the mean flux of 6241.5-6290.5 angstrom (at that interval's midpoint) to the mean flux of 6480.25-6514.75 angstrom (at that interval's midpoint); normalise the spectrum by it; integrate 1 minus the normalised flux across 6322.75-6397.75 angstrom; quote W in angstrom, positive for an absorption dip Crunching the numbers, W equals -1.7 angstrom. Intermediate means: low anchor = 12.2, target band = 12.6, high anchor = 12.5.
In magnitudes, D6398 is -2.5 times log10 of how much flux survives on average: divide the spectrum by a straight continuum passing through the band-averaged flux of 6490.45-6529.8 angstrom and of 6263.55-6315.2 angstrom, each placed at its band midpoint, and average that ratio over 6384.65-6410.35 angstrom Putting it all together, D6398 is -0.031 mag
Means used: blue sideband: 12.7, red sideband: 12.7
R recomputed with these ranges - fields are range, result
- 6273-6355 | 12.6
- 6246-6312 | 12.4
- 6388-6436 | 12.9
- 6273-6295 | 12.9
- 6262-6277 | 12.2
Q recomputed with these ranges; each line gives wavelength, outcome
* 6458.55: 13.03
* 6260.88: 12.07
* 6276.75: 12.75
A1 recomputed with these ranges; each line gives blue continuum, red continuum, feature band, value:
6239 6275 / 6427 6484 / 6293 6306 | -0.4 angstrom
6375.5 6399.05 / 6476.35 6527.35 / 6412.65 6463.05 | 0.3 angstrom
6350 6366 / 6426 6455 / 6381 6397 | -0.7 angstrom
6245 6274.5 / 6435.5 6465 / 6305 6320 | -0.9 angstrom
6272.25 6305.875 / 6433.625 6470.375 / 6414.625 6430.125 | 0.2 angstrom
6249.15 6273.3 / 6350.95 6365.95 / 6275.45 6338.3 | -2.9 angstrom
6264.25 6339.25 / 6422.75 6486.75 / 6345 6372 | 0.5 angstrom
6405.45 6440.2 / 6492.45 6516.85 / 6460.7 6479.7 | -0.8 angstrom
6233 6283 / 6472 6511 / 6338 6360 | -0.4 angstrom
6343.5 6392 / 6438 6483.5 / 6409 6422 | 0.0 angstrom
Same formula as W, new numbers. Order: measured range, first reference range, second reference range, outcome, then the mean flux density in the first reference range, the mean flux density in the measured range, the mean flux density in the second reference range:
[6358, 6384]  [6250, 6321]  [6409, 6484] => 0.3 angstrom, 12.5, 12.5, 12.9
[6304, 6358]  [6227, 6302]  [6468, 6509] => -1.3 angstrom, 12.2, 12.6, 12.6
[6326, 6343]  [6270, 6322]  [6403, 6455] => 0.4 angstrom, 12.7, 12.4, 12.7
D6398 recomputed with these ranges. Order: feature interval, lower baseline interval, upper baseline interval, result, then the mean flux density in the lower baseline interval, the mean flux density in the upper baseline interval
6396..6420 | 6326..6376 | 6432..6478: -0.011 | 12.5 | 12.9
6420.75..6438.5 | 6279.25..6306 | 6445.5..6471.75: 0.025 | 12.7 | 13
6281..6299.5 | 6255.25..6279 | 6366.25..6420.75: -0.036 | 12.2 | 12.8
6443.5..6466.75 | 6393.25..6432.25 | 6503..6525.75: -0.013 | 12.8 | 12.8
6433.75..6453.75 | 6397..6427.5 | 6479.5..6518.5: -0.002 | 12.8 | 12.5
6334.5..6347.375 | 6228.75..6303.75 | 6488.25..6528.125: -0.005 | 12.2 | 12.6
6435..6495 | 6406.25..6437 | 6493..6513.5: -0.026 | 12.7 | 12.4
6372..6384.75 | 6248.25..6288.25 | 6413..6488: 0.004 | 12.3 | 12.9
